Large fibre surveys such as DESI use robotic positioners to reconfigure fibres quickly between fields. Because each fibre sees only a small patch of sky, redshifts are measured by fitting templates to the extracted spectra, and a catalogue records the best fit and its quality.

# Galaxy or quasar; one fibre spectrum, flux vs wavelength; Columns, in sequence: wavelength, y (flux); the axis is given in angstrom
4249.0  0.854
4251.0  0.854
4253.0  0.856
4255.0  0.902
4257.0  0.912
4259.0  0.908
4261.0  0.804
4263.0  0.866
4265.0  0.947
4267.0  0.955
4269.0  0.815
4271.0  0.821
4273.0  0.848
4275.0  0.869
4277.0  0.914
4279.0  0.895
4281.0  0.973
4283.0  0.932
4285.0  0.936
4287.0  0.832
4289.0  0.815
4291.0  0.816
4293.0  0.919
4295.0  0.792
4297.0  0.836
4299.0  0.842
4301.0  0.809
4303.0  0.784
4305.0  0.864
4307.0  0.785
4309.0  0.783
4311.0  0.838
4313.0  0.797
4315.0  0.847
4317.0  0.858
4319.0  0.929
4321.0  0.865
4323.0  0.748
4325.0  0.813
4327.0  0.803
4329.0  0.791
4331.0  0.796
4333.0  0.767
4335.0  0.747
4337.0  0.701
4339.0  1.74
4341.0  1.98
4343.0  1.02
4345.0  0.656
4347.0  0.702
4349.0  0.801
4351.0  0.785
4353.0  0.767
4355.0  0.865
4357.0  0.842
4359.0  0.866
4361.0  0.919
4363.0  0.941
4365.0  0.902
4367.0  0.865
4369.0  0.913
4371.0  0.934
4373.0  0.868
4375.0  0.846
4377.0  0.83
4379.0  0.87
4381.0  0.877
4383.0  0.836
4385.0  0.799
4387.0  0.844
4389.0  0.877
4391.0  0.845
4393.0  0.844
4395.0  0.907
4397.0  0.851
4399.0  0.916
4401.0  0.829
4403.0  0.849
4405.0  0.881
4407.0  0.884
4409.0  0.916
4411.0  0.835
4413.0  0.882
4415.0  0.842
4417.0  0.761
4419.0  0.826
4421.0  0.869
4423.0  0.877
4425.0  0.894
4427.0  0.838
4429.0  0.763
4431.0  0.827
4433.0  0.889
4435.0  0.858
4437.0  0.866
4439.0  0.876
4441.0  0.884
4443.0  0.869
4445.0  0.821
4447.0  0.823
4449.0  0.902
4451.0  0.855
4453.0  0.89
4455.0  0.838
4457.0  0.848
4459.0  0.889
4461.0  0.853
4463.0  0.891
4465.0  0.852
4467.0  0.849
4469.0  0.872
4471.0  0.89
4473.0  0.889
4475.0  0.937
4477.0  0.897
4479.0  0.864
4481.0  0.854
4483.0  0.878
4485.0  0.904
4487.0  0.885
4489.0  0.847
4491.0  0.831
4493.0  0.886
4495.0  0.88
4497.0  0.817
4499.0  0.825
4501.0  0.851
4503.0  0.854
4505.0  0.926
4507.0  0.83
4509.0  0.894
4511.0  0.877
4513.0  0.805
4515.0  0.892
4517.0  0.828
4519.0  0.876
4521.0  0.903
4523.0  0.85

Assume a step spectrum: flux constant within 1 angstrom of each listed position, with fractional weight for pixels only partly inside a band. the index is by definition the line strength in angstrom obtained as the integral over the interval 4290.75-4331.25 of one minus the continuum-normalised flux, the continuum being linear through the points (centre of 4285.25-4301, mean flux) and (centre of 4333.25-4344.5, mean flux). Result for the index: 5.8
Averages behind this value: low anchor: 0.839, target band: 0.825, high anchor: 1.18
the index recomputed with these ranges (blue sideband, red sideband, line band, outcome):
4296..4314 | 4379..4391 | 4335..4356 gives -4.0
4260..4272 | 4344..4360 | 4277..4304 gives -0.6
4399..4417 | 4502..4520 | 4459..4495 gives -0.5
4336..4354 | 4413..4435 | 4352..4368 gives 1.8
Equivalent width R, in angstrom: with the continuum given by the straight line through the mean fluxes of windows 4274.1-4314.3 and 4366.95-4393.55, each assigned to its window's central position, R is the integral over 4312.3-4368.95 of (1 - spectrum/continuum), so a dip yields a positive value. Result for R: -2.7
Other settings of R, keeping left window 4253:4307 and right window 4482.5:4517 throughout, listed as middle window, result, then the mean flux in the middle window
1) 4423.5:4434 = 0.2 angstrom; 0.844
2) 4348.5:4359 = 0.6 angstrom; 0.818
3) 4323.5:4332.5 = 0.7 angstrom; 0.796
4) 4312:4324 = 0.4 angstrom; 0.841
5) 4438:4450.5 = 0.0 angstrom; 0.862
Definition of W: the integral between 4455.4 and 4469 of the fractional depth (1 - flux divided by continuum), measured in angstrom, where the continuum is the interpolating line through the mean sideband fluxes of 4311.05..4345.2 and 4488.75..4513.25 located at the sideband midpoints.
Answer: 0.2 angstrom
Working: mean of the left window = 0.937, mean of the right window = 0.857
